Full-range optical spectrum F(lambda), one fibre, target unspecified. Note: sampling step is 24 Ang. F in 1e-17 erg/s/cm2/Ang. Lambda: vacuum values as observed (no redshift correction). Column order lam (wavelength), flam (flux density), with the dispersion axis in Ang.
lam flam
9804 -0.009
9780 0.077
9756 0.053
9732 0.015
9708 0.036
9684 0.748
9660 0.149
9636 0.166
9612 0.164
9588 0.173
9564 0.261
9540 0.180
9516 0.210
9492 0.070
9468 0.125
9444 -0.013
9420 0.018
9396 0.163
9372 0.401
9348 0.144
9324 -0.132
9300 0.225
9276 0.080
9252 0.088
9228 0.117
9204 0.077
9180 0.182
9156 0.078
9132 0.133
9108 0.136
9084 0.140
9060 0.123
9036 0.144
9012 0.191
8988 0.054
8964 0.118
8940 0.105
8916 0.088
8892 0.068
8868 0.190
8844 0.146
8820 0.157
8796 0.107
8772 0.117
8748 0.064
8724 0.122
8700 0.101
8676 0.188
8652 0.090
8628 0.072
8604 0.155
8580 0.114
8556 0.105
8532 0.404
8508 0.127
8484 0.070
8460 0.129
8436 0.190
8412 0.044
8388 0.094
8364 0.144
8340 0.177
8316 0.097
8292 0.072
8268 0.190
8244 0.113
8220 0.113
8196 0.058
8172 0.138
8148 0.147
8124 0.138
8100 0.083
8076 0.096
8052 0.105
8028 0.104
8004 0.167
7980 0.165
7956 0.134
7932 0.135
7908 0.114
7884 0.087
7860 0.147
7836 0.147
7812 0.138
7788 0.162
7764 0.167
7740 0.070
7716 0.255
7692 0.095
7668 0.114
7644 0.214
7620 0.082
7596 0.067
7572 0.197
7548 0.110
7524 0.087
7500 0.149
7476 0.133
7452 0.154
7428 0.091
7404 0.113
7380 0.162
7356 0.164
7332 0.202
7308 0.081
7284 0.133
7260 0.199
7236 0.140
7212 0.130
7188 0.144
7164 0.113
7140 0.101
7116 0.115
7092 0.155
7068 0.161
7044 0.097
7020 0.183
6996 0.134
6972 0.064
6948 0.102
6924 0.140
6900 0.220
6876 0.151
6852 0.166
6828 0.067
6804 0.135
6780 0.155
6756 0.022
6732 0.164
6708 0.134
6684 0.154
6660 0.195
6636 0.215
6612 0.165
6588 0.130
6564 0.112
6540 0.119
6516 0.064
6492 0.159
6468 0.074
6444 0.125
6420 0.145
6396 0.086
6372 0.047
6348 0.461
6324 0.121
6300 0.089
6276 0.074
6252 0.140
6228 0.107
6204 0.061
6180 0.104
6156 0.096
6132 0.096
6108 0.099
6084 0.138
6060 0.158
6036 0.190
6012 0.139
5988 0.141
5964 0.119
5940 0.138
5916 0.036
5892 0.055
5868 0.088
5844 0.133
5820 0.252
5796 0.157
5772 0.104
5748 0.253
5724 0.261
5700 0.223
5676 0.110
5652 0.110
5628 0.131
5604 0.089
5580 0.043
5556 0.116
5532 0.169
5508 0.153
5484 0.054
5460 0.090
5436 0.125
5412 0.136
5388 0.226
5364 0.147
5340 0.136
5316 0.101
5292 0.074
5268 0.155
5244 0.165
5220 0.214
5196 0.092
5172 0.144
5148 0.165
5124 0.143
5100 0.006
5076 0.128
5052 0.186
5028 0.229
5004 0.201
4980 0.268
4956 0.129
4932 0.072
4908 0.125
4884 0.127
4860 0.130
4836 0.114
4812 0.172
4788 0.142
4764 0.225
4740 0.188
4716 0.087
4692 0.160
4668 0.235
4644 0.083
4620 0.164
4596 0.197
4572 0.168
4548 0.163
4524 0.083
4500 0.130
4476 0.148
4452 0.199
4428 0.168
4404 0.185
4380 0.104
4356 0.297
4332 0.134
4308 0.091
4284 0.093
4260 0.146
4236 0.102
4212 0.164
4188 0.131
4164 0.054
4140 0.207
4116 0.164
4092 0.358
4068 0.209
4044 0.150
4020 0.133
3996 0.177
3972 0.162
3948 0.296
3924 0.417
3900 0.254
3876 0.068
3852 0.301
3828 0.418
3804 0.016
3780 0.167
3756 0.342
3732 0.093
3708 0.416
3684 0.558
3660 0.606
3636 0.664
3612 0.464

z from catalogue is 0.702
